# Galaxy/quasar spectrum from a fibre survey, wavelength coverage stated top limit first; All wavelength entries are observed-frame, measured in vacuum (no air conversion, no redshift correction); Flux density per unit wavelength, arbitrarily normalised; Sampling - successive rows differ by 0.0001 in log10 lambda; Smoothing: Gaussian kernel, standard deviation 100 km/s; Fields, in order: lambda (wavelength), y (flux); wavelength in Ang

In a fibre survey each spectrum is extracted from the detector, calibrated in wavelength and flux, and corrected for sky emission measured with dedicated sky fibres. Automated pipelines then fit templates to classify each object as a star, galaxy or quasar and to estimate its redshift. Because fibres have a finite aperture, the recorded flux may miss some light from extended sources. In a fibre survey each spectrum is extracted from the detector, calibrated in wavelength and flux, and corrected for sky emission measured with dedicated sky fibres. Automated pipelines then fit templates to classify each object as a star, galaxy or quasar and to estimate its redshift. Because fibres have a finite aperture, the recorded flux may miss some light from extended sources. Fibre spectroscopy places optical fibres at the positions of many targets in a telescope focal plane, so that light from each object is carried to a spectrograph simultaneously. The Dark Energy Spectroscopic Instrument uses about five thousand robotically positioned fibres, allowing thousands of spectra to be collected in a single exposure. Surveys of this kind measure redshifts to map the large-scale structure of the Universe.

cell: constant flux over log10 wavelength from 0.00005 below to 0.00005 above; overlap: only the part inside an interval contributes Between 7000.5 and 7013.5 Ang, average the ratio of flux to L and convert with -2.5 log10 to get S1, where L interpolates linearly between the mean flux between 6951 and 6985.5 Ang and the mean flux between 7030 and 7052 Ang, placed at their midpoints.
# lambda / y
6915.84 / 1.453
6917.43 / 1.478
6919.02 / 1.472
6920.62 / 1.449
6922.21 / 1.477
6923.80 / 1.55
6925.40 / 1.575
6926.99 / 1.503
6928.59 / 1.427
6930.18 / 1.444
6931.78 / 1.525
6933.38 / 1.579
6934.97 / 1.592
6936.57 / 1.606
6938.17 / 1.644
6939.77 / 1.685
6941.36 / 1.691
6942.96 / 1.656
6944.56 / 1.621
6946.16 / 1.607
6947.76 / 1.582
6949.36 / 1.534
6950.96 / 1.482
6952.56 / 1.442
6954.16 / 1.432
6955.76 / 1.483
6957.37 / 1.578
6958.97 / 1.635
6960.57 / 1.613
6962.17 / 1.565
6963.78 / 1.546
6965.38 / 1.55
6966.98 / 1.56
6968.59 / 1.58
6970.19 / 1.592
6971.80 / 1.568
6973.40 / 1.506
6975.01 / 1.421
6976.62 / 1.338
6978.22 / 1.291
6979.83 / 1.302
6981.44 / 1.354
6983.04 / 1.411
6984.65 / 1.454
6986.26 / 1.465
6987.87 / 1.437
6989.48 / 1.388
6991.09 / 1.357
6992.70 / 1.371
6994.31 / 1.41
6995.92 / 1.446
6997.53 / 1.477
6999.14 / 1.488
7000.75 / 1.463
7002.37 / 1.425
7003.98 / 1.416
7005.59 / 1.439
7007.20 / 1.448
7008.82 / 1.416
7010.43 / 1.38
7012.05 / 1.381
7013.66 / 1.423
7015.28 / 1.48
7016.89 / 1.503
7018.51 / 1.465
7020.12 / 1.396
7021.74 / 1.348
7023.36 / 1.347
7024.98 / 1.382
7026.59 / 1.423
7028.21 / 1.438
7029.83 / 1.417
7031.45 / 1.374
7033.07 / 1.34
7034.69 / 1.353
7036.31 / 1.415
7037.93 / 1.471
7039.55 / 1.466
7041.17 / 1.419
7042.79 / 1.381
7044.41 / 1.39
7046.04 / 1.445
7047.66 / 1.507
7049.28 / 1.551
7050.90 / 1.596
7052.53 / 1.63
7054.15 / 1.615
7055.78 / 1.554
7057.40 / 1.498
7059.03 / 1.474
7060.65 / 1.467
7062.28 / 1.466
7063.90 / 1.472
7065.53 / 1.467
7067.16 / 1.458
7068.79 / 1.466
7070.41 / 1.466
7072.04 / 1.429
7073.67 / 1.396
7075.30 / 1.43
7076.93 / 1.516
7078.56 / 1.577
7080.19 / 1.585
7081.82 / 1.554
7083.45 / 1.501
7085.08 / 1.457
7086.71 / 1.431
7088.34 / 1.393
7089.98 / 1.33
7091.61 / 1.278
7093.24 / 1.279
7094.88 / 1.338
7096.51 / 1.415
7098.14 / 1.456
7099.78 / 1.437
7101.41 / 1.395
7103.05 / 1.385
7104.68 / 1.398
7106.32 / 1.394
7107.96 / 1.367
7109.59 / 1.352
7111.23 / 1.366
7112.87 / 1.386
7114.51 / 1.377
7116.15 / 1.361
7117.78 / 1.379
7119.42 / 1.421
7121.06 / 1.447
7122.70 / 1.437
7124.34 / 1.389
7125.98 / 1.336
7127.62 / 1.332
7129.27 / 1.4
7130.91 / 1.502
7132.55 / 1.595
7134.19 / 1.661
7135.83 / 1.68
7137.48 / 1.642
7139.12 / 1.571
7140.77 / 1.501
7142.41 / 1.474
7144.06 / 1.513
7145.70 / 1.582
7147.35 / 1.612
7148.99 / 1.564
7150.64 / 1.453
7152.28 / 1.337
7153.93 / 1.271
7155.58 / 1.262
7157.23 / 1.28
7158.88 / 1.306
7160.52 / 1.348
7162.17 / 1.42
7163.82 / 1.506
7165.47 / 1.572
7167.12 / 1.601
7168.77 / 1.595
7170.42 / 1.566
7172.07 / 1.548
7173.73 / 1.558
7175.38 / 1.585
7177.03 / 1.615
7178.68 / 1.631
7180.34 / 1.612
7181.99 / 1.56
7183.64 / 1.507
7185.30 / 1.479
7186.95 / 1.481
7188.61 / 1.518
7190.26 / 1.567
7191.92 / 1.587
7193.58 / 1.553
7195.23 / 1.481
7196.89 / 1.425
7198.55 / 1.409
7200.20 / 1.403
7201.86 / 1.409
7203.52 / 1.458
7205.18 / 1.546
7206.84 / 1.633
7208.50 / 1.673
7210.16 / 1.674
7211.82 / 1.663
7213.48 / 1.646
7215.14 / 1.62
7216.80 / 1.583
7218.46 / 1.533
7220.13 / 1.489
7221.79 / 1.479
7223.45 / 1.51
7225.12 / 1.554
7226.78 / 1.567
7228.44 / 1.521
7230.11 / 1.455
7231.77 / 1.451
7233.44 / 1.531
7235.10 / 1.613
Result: 0.033 mag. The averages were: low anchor 1.49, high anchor 1.44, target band 1.42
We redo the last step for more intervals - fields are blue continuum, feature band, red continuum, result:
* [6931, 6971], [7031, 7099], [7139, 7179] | 0.052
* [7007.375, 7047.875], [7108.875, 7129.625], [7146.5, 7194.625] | 0.066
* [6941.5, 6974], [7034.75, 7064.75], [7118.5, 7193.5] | 0.032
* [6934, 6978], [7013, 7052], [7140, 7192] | 0.076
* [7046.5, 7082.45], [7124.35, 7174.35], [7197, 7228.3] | 0.032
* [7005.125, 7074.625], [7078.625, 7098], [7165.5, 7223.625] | 0.042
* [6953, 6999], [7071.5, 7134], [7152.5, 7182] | 0.046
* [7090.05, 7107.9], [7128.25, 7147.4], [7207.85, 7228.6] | -0.083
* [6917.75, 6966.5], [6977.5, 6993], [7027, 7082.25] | 0.103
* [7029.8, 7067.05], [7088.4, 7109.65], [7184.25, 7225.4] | 0.089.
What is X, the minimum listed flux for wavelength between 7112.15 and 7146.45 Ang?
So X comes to 1.332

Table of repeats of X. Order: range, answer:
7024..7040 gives 1.34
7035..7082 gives 1.381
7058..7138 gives 1.278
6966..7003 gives 1.291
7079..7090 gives 1.33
